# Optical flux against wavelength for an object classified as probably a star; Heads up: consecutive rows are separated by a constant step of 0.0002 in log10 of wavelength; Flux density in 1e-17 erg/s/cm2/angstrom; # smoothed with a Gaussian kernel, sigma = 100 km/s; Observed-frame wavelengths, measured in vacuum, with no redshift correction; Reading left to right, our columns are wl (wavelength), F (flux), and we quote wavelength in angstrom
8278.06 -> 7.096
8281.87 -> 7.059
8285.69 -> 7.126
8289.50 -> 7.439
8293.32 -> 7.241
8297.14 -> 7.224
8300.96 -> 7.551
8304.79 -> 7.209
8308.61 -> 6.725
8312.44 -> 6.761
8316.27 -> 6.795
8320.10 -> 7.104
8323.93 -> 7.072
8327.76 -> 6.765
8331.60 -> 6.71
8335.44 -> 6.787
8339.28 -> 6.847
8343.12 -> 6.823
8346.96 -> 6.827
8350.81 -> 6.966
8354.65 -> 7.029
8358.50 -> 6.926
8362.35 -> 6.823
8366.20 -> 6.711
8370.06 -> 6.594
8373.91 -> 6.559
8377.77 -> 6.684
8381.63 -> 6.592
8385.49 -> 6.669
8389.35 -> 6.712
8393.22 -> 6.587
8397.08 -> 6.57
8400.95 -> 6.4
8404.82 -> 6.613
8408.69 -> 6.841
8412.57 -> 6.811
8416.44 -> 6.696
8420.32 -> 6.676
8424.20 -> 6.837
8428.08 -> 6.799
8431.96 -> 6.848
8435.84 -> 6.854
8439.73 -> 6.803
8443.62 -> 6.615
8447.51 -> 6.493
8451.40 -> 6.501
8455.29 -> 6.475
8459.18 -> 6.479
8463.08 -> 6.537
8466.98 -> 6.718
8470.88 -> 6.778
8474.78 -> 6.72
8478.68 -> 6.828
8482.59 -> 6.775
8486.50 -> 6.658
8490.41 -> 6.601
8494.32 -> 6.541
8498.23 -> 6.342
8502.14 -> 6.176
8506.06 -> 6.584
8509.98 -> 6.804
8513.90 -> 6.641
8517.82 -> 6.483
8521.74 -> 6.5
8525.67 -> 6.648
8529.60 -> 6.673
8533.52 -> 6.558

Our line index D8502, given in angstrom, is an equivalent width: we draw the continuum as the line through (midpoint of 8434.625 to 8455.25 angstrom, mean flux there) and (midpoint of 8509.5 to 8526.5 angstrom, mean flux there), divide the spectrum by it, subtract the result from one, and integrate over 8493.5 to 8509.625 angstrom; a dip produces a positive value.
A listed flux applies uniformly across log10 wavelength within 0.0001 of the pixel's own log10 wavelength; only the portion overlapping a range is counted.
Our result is 0.40 angstrom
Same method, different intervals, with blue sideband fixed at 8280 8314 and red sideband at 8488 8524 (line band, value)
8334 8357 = 0.4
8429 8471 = 0.3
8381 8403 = 0.9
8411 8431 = 0.0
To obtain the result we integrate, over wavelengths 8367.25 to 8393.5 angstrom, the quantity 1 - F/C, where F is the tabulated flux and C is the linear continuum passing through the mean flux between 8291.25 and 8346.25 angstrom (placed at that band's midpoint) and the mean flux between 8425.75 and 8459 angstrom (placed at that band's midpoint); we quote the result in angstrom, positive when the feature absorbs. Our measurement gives 0.71 angstrom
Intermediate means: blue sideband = 6.97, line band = 6.63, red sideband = 6.67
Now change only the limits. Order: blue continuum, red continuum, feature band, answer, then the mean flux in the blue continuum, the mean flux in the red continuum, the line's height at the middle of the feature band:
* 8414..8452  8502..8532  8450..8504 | 0.6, 6.72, 6.59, 6.65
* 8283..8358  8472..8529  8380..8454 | 1.1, 7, 6.6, 6.78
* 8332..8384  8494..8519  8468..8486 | -0.5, 6.78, 6.51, 6.56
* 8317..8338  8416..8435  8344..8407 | 1.2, 6.88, 6.78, 6.83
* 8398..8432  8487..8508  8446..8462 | 0.3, 6.71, 6.46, 6.59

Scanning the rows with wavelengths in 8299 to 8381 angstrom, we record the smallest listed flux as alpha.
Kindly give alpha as 6.559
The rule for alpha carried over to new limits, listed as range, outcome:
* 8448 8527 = 6.176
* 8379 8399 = 6.57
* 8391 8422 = 6.4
